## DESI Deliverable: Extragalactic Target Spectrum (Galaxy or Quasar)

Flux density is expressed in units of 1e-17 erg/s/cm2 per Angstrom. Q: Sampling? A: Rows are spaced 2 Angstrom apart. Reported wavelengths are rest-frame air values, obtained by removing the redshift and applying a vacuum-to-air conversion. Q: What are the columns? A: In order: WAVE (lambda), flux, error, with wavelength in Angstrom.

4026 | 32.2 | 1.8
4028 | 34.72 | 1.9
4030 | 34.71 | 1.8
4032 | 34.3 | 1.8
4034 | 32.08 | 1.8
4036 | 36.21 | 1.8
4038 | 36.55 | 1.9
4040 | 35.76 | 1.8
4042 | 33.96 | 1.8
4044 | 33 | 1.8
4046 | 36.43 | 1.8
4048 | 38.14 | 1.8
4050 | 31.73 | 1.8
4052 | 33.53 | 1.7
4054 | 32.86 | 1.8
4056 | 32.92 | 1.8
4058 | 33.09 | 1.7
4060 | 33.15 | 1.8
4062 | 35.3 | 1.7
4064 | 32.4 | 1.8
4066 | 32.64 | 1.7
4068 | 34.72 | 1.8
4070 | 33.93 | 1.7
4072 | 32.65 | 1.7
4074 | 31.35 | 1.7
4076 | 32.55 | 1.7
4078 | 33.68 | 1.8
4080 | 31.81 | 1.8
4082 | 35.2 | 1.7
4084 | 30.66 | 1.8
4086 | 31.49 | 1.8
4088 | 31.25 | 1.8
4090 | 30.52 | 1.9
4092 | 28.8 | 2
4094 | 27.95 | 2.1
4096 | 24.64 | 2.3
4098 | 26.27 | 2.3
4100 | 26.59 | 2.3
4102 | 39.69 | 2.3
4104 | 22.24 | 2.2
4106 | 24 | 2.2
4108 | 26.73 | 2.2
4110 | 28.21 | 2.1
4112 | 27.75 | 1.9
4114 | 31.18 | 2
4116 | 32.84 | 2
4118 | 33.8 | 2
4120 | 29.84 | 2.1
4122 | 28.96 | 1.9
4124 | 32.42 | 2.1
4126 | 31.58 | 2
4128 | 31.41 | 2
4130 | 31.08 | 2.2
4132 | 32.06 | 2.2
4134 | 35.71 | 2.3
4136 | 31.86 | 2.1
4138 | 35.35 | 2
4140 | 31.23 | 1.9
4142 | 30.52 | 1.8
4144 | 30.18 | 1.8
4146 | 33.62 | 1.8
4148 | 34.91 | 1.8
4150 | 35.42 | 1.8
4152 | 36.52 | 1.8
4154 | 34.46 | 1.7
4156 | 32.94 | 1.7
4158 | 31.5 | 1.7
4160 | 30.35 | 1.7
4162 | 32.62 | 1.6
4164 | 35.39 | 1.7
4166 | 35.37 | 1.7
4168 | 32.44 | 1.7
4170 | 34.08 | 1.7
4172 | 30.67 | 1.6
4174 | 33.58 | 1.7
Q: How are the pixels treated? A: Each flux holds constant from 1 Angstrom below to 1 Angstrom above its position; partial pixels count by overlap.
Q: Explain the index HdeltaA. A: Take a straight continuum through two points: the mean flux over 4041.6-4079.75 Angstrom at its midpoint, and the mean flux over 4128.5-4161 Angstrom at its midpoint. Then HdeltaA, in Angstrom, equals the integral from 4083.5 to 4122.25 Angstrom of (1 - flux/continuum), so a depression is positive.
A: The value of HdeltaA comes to 4.8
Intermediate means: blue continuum 33.5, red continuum 33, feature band 29.2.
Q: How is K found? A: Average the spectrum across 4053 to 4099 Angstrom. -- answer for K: 31.7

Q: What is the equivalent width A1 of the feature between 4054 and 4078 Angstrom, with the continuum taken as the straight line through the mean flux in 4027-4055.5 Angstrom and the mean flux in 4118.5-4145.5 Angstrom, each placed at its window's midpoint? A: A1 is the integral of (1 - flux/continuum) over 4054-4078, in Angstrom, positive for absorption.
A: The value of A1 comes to 0.44 Angstrom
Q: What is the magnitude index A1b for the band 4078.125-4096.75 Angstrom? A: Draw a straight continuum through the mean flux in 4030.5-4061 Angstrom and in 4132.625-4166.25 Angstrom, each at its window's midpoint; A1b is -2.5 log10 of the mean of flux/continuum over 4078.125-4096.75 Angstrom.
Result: 0.115 mag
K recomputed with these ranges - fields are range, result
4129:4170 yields 33.2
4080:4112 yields 29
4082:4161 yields 31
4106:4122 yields 29.6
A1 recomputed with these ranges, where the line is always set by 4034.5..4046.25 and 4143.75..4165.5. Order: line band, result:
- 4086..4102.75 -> 2.4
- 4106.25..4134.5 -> 2.8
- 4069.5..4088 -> 1.1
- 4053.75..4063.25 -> 0.4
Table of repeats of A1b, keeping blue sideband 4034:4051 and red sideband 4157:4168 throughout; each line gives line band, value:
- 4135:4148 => 0.033 mag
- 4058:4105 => 0.101 mag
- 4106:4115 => 0.208 mag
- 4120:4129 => 0.090 mag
